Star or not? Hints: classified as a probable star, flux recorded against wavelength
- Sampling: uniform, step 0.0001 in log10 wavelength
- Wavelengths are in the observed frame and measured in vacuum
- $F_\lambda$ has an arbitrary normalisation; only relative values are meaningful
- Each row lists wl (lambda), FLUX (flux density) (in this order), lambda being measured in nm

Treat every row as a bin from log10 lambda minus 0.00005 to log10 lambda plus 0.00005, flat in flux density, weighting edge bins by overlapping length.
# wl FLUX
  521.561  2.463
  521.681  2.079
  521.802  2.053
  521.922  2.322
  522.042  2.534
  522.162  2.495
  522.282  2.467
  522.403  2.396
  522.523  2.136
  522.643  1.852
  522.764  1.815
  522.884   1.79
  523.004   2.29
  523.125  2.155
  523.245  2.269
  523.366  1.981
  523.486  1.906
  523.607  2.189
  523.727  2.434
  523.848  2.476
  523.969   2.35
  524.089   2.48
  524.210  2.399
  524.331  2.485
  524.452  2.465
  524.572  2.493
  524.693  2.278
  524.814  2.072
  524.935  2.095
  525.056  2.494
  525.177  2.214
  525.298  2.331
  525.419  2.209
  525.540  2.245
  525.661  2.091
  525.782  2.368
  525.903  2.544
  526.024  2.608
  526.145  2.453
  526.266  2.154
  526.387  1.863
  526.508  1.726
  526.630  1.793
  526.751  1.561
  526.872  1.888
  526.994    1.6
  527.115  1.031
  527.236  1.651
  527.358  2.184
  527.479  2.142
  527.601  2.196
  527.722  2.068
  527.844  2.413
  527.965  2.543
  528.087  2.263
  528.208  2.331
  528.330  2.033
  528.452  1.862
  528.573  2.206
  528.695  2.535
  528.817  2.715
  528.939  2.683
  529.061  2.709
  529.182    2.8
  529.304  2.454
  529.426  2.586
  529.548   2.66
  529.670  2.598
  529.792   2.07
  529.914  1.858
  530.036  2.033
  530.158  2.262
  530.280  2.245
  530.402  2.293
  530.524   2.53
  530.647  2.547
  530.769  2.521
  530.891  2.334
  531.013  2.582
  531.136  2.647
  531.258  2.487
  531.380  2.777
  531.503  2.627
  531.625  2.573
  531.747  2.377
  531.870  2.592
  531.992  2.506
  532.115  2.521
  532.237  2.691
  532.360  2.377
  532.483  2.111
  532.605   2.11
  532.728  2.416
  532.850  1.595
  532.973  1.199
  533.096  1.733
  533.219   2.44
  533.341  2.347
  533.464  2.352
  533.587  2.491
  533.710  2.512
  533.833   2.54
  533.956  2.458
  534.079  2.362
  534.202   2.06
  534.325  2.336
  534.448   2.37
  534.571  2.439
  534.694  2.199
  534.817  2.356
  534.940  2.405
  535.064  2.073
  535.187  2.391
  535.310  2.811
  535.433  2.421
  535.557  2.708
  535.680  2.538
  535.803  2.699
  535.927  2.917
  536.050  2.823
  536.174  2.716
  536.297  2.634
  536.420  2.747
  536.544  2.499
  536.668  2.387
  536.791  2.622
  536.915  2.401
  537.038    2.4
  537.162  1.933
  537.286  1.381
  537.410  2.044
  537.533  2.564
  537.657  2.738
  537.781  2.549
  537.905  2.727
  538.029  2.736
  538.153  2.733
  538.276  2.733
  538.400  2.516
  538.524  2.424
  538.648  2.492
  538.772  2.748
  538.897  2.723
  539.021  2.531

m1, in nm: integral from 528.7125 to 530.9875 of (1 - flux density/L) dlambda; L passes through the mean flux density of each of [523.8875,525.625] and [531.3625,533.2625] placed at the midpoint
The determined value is -0.15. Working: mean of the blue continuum 2.33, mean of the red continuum 2.28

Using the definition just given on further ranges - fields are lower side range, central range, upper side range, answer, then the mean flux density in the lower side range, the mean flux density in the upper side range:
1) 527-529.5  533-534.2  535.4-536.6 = 0.111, 2.26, 2.68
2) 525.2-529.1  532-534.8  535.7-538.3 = 0.144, 2.15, 2.52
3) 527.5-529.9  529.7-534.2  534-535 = 0.031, 2.39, 2.32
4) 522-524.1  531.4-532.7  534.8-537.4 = -0.040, 2.21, 2.46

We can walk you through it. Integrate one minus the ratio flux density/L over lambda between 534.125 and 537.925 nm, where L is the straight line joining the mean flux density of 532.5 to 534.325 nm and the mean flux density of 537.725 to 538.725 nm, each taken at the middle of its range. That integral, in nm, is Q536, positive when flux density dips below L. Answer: -0.040 nm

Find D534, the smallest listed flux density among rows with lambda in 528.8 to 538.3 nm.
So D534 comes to 1.199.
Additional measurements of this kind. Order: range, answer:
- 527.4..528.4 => 2.033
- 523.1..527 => 1.561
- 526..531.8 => 1.031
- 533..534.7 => 1.733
